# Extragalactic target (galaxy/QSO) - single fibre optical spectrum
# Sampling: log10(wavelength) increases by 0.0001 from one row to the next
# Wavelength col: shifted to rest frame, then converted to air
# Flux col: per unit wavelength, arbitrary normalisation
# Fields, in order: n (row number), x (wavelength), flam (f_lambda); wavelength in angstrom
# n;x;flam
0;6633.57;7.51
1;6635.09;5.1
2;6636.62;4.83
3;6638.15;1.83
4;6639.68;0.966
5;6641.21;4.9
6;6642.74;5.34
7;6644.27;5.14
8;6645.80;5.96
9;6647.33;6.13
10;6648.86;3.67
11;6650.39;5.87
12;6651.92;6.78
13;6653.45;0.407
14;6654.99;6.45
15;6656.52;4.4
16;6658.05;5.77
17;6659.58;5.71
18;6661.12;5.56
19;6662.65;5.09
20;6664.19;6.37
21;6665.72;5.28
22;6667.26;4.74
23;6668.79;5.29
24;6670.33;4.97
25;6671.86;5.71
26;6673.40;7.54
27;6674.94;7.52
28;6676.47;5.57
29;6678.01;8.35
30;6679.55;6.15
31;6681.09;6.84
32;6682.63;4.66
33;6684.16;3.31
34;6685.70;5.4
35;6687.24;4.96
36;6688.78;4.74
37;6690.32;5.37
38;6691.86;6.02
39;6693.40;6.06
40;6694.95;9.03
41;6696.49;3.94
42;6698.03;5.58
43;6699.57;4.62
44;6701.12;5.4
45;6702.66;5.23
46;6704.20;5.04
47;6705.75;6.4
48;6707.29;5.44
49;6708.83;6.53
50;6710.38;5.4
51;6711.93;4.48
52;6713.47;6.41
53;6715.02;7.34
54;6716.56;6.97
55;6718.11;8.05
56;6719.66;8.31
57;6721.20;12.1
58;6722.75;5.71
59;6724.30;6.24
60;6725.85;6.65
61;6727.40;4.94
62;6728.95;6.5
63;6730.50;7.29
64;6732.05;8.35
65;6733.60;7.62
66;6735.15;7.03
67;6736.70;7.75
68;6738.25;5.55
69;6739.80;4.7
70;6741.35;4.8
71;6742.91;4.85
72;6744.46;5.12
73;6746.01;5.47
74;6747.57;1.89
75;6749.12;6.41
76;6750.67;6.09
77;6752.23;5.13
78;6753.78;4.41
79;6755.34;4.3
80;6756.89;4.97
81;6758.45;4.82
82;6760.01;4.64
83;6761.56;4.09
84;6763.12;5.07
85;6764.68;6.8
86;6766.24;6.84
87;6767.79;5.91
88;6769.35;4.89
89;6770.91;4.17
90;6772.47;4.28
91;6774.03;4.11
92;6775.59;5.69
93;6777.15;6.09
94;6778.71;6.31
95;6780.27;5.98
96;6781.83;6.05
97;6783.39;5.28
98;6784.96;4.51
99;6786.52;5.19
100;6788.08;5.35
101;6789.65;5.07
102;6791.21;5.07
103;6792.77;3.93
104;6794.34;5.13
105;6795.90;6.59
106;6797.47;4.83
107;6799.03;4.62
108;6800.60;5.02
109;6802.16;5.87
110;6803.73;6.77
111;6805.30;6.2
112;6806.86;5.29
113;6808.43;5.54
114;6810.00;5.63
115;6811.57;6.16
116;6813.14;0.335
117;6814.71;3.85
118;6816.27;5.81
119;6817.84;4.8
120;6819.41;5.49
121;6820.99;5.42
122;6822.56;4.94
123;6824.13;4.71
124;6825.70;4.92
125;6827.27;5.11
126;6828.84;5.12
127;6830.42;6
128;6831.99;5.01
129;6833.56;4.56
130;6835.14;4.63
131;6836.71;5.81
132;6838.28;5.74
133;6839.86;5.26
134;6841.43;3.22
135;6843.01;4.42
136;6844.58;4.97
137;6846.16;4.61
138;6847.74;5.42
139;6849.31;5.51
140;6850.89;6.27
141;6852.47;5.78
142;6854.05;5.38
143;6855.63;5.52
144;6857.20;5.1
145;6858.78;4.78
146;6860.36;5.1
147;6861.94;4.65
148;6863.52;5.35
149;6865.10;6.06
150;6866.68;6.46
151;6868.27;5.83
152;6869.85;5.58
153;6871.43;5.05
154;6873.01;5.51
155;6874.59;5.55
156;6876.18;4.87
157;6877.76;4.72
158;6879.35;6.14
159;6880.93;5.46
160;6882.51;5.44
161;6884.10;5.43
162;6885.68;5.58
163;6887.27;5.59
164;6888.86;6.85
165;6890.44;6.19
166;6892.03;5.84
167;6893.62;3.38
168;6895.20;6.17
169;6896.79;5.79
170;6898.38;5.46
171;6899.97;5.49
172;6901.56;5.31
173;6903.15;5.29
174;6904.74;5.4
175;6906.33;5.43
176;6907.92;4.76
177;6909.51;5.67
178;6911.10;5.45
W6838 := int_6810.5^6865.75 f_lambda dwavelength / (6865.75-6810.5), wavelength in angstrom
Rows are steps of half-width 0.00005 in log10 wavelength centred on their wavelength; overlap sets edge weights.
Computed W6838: 5.02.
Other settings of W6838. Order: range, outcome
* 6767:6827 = 5.15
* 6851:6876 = 5.45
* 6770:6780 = 5.15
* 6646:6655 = 4.82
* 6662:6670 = 5.33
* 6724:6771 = 5.6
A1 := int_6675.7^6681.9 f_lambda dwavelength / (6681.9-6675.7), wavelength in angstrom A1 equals 6.71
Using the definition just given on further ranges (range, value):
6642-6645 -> 5.24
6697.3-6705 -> 5.17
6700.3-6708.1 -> 5.5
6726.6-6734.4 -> 6.94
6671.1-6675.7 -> 6.91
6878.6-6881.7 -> 5.81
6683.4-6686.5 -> 4.36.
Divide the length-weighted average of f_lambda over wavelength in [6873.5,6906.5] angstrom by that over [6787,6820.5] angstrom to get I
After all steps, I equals 1.07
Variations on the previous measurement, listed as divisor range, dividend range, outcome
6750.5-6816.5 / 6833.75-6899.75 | 1.04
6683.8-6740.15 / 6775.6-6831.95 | 0.84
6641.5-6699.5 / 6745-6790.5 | 0.93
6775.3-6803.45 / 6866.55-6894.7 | 1.02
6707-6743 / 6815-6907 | 0.80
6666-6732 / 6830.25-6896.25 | 0.87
